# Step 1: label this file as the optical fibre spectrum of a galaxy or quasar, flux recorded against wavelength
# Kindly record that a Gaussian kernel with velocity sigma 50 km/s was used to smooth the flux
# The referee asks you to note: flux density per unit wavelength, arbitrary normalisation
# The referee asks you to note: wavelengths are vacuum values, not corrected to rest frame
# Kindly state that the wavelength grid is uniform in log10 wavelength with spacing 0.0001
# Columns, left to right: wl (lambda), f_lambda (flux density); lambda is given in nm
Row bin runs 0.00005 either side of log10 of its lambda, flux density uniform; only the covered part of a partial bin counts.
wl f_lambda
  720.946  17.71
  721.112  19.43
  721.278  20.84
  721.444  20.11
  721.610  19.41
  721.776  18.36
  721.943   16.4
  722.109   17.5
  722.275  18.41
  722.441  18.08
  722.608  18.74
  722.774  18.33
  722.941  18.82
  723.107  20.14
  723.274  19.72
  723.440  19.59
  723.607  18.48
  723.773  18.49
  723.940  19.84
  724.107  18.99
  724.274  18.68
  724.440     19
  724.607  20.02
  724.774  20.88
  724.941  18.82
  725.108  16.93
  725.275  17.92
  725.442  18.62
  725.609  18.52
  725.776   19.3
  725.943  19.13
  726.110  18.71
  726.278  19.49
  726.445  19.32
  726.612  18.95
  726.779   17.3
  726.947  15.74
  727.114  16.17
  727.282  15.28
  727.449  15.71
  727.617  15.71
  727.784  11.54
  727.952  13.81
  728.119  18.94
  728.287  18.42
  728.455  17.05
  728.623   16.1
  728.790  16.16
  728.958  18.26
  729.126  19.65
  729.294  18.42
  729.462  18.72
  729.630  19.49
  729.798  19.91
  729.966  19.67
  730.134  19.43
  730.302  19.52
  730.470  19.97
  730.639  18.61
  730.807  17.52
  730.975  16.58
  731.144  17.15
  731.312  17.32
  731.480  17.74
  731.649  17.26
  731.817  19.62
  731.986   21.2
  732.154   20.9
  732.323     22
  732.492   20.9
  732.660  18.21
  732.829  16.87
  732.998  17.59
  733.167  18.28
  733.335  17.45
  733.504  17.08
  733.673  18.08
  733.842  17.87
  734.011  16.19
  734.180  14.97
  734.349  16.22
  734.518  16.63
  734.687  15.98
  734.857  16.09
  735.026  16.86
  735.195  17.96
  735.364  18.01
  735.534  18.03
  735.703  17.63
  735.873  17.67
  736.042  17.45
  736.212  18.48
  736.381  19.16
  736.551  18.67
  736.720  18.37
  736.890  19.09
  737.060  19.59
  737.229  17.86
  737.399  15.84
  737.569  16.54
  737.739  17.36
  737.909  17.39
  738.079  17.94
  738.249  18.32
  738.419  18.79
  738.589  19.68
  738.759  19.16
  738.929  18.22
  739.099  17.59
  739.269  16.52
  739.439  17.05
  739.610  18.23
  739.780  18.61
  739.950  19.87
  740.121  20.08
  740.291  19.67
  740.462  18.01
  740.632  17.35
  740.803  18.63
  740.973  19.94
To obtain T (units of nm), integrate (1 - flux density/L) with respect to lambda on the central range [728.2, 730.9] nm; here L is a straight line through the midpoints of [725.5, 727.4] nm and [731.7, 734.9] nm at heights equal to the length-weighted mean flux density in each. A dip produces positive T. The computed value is -0.084 nm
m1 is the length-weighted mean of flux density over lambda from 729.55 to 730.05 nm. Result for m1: 19.7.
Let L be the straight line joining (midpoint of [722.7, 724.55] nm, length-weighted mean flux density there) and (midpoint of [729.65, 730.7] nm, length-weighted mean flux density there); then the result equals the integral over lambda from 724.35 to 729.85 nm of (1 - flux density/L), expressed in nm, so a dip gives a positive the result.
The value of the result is 0.434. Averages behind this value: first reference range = 19.1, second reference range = 19.5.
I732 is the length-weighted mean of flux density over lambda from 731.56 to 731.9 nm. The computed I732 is 18.4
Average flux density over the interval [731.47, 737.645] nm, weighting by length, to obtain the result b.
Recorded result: 18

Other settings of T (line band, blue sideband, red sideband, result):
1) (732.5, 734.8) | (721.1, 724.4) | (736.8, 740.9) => 0.16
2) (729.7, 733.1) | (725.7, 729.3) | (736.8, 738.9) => -0.26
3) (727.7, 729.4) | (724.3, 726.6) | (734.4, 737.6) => 0.16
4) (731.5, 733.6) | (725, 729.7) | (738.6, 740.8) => -0.12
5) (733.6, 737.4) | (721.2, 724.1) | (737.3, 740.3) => 0.15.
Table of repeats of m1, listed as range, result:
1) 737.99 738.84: 18.8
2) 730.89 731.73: 17.2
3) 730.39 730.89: 18.7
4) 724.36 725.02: 19.7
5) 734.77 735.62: 17.4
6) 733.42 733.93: 17.7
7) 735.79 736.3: 17.9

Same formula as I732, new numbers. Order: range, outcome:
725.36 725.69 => 18.6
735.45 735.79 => 17.8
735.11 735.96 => 17.9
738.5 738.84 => 19.4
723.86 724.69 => 19.3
